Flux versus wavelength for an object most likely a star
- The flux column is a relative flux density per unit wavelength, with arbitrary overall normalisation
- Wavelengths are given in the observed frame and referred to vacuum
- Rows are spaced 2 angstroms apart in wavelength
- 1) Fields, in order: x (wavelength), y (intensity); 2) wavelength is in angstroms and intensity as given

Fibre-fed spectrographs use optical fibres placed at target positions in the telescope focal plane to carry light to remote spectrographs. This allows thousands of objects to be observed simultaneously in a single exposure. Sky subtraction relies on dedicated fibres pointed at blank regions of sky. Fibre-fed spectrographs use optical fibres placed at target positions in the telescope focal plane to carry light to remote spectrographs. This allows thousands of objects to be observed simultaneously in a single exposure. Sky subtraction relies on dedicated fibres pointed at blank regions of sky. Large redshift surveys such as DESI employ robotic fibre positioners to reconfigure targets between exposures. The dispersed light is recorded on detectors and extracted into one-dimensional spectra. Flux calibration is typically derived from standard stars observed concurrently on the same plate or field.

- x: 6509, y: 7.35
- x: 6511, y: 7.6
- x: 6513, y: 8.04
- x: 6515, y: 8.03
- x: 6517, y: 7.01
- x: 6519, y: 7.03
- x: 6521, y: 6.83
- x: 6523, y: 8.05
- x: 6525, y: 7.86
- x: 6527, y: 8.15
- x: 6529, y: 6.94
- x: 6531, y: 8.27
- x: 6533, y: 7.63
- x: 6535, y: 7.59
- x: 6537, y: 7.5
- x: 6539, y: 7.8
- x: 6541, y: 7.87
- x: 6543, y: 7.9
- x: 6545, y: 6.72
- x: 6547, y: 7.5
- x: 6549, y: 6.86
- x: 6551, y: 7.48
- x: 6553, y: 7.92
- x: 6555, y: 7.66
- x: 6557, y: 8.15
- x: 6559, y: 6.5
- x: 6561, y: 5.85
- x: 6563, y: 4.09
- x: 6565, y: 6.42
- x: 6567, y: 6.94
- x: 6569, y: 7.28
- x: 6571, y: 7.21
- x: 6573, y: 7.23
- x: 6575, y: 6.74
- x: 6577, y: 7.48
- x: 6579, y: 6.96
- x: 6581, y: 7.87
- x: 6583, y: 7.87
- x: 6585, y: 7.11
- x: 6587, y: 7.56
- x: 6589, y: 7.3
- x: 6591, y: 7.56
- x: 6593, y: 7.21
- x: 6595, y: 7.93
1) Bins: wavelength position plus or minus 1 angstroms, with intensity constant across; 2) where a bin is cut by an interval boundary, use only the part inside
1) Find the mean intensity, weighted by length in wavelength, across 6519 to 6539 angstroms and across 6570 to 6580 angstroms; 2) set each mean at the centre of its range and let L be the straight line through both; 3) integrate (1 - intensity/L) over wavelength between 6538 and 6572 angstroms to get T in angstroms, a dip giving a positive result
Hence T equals 1.3 angstroms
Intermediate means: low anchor 7.62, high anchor 7.12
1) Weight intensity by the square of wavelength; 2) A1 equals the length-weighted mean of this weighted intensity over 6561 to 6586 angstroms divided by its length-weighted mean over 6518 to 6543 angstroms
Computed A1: 0.91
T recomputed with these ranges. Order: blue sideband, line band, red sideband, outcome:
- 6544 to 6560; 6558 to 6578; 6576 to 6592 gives 2.3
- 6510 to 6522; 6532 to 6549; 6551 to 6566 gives -1.2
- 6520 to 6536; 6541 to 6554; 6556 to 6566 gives -1.2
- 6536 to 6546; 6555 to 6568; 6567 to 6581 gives 1.6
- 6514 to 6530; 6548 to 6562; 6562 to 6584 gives -0.2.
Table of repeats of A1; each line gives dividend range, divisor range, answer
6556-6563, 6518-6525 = 0.88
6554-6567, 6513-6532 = 0.86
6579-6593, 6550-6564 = 1.11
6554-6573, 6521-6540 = 0.88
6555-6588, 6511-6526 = 0.94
